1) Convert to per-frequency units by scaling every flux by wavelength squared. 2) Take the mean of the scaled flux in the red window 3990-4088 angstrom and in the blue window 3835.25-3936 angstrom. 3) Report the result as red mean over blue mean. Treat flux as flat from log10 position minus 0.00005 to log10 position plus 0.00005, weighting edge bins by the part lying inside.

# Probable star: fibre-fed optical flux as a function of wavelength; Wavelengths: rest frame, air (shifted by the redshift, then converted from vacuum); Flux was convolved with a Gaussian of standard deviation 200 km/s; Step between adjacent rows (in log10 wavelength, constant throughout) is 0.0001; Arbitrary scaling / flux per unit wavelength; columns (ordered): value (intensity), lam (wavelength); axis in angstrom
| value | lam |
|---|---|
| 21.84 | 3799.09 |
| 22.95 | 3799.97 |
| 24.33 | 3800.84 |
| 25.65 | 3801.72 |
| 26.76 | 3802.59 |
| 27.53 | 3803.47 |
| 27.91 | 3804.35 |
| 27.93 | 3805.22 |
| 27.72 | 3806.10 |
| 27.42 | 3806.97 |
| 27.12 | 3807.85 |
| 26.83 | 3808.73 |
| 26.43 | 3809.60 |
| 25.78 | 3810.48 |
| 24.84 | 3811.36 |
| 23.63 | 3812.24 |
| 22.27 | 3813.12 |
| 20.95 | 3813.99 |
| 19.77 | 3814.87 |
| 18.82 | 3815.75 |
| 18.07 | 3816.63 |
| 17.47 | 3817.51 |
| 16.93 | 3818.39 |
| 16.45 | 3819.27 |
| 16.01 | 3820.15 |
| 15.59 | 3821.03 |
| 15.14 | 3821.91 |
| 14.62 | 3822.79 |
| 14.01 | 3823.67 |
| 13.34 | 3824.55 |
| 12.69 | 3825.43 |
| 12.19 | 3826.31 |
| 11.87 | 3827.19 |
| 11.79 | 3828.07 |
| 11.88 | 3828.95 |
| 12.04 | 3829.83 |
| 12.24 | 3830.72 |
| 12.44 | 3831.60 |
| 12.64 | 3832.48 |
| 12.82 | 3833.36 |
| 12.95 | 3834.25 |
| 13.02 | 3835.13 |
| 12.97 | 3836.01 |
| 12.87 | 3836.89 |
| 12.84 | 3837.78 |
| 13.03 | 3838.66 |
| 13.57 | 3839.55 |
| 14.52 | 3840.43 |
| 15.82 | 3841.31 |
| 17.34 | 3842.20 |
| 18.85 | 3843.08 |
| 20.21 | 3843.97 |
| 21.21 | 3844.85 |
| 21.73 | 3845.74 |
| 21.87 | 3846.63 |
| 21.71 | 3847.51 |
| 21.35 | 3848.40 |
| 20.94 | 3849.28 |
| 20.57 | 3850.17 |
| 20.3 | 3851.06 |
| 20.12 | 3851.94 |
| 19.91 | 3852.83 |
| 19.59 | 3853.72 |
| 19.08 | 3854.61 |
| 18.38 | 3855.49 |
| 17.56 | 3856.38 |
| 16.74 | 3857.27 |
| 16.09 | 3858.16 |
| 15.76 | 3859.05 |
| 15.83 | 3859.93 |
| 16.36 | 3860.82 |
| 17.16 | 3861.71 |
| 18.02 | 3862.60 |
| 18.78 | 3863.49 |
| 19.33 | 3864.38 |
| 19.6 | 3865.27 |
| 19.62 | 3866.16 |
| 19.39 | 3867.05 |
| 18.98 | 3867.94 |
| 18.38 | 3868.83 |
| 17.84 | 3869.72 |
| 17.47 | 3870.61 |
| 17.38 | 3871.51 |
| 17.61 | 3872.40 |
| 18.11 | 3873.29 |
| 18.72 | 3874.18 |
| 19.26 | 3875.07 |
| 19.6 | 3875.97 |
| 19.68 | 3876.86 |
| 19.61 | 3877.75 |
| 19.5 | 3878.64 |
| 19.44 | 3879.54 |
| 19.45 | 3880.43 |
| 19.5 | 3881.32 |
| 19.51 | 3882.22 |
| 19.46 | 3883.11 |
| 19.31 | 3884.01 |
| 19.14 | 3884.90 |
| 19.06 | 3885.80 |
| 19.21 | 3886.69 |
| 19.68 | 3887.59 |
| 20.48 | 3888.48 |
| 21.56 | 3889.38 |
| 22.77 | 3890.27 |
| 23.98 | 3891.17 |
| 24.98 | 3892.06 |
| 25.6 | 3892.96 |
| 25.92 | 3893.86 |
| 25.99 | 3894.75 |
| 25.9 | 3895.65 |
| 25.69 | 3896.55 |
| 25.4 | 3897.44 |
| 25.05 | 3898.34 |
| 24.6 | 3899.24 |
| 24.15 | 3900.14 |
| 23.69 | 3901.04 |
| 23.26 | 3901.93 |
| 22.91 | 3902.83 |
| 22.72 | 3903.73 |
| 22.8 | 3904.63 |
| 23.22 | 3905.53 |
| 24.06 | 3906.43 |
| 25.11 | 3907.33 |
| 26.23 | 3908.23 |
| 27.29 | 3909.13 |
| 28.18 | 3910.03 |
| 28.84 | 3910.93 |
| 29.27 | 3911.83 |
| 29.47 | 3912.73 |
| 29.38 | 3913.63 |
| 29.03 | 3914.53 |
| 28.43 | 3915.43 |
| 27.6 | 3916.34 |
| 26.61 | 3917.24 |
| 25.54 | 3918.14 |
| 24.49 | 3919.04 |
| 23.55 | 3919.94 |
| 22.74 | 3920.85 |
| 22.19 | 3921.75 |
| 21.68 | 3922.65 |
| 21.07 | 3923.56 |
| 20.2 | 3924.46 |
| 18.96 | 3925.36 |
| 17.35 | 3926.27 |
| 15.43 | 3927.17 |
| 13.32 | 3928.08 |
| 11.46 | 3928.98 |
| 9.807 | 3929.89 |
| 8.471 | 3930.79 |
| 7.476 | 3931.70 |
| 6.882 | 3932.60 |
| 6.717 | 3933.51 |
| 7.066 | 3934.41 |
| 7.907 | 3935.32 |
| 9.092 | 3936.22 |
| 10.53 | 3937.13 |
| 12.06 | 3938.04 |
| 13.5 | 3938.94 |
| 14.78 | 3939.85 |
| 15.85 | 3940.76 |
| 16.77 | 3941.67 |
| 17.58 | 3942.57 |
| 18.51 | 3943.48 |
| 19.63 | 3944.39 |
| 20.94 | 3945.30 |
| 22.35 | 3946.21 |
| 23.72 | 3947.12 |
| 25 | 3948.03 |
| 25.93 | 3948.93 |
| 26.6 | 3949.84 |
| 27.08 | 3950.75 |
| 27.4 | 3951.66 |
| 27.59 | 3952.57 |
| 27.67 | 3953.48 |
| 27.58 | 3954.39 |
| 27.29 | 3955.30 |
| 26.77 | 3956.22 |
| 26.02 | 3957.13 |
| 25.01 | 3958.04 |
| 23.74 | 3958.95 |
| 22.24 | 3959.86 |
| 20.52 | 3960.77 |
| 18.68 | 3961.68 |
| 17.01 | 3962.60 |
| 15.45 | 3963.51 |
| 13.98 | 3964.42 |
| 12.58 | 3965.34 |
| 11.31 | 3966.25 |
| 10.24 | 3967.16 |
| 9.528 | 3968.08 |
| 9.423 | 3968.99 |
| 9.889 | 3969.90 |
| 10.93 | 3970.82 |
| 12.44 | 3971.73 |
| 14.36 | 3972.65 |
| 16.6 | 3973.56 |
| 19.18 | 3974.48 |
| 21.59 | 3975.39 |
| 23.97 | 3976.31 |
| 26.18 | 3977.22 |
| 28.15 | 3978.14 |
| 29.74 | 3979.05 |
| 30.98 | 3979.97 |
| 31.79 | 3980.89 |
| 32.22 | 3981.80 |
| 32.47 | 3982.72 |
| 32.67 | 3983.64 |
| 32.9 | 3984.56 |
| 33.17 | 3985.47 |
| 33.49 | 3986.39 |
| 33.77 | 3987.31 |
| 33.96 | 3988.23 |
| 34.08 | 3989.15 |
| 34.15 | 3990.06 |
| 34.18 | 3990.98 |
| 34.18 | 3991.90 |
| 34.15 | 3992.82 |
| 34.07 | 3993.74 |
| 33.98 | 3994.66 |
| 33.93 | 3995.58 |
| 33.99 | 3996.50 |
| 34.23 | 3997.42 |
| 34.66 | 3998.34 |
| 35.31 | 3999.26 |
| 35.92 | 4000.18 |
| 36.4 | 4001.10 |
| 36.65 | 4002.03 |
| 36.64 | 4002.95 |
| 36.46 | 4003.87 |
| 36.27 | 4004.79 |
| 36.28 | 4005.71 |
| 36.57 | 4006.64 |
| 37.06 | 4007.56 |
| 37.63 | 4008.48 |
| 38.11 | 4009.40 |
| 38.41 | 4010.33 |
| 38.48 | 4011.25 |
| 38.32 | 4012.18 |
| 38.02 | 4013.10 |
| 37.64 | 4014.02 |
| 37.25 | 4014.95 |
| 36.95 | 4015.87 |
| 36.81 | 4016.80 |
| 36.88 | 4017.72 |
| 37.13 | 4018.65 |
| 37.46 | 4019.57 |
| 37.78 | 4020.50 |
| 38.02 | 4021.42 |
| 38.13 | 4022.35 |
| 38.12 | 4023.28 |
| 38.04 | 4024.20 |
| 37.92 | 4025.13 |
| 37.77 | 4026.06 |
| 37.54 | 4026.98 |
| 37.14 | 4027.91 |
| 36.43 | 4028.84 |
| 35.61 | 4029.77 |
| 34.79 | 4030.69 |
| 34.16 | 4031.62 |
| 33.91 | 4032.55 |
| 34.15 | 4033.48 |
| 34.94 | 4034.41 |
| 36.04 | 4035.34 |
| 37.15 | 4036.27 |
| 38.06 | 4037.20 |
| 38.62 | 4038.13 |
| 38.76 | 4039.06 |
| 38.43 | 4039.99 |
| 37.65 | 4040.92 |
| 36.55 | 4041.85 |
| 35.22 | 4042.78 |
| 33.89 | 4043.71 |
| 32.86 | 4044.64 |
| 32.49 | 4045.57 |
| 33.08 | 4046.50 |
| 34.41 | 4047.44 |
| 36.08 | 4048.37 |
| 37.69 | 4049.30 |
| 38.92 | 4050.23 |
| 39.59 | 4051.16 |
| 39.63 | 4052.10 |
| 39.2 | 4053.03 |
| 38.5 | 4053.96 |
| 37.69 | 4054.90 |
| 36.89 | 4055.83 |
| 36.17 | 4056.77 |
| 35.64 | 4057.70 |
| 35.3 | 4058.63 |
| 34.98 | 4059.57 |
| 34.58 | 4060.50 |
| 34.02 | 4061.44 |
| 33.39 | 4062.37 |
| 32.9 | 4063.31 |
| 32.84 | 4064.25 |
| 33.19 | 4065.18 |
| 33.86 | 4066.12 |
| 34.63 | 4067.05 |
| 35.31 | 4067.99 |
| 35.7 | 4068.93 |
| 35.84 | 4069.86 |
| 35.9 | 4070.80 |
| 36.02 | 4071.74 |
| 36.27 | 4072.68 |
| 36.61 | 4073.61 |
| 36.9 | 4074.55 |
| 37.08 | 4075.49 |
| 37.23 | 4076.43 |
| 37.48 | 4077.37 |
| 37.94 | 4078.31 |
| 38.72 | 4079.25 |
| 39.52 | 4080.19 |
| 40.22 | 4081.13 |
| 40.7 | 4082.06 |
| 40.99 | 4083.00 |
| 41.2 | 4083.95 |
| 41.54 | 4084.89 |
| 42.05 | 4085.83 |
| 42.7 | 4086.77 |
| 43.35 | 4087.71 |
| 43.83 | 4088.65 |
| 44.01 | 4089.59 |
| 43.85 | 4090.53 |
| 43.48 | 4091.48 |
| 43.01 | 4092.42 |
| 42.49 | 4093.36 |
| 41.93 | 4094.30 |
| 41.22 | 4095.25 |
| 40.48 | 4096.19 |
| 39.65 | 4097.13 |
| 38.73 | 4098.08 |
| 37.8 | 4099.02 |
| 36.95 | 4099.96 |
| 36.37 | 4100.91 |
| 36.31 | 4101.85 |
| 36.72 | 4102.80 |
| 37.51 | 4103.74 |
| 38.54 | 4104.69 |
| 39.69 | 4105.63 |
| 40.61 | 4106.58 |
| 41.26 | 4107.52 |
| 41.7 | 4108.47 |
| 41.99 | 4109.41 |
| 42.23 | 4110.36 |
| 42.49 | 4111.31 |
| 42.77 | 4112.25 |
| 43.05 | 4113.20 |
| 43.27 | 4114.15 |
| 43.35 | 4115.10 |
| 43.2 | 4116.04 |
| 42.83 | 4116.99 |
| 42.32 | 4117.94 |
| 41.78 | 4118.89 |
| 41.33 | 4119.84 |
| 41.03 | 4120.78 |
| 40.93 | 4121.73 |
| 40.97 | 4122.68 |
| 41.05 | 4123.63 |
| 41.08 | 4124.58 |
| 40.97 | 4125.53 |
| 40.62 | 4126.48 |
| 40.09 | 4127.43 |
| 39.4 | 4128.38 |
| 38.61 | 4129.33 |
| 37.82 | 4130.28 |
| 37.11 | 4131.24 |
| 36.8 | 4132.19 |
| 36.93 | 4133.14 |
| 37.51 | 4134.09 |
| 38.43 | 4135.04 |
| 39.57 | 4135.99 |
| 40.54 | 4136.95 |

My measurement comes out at 1.99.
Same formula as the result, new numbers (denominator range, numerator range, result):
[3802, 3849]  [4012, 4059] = 2.24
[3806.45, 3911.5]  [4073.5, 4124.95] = 2.35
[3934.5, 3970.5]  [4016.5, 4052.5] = 2.03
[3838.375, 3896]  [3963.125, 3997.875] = 1.39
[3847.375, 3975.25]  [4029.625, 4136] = 2.11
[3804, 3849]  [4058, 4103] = 2.43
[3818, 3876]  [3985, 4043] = 2.36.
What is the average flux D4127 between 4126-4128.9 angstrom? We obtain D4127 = 40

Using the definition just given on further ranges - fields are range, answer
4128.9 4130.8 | 38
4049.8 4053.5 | 39.4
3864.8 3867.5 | 19.5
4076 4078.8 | 37.5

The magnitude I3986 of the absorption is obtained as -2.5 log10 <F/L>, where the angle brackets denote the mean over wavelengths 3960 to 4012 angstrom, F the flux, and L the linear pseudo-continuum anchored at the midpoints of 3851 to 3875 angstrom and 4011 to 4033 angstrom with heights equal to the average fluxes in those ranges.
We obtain 0.18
